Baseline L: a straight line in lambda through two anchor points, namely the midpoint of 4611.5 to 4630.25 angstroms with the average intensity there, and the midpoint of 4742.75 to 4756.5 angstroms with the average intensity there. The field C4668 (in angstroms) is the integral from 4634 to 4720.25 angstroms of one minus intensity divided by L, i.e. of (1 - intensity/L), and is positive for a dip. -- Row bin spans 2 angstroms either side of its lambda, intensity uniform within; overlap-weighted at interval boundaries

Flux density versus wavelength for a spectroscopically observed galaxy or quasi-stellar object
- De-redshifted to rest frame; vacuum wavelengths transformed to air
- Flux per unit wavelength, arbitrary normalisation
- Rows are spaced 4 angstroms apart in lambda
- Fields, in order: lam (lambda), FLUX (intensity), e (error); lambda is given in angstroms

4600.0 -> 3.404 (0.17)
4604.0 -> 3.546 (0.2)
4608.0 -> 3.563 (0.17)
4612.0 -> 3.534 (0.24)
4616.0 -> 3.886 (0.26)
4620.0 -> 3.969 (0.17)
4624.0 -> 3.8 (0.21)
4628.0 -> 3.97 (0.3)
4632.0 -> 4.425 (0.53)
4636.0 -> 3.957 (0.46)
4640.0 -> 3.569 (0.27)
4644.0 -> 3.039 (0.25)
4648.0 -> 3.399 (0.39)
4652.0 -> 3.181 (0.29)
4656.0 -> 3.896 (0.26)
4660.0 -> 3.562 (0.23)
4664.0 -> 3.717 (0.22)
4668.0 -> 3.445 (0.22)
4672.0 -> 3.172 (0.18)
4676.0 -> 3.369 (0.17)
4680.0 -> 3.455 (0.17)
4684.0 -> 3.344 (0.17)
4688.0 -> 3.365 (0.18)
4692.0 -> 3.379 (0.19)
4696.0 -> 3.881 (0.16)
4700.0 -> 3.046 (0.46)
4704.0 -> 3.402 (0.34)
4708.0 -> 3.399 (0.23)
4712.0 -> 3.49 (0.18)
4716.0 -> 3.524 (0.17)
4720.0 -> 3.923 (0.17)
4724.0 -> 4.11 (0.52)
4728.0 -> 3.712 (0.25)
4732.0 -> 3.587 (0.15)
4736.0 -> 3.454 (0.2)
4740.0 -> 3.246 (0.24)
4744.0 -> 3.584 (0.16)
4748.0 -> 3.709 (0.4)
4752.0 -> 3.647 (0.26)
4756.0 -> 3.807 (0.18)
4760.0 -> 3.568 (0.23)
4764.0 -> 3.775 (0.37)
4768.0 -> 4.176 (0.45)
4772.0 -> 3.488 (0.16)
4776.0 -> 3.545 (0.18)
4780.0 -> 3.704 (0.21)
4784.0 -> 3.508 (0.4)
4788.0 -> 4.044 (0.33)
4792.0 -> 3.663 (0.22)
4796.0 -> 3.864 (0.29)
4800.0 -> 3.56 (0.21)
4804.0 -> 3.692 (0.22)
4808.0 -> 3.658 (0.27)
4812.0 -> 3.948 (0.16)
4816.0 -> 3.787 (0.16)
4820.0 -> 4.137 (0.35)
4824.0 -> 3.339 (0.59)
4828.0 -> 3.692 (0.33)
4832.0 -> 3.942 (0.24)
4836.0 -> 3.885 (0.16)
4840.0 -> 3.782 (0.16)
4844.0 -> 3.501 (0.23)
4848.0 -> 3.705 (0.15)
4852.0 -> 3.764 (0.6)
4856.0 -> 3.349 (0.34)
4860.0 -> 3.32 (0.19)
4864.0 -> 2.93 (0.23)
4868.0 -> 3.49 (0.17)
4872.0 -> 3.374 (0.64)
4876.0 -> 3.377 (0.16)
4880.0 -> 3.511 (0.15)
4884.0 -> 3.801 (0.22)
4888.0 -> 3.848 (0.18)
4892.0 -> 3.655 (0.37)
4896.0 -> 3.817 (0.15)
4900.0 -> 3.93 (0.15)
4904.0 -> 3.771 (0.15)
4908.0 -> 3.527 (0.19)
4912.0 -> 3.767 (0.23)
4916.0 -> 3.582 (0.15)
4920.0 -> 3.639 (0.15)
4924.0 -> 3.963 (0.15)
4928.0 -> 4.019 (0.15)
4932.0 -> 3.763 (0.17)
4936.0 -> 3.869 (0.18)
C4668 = 7.2 angstroms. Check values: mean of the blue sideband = 3.86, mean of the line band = 3.47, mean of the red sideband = 3.68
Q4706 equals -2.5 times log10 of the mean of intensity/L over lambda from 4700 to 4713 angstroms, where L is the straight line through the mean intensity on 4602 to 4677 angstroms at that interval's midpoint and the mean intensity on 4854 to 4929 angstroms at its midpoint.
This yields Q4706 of 0.081 mag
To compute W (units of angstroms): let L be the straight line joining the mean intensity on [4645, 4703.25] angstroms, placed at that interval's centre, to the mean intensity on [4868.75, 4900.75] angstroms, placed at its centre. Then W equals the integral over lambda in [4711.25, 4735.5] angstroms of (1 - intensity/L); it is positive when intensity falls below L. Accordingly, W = -1.6 angstroms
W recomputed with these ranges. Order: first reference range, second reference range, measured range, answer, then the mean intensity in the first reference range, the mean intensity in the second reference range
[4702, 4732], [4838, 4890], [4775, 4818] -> -1.8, 3.65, 3.52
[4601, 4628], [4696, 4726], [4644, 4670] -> 1.2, 3.72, 3.58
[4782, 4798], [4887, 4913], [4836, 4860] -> 0.9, 3.77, 3.76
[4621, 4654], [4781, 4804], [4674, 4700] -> 1.8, 3.68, 3.72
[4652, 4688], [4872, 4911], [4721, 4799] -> -3.1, 3.47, 3.68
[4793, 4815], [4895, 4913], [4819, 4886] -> 3.2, 3.74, 3.76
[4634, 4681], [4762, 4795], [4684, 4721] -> 1.1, 3.48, 3.74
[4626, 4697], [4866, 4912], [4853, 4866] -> 1.4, 3.56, 3.65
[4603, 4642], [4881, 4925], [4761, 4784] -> 0.4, 3.83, 3.74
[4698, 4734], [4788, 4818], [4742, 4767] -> -0.3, 3.58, 3.76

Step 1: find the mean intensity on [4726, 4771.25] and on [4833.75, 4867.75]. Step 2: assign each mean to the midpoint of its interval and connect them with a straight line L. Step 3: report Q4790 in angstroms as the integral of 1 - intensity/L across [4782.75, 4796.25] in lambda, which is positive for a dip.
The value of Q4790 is -0.6 angstroms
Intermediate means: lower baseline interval 3.66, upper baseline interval 3.53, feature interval 3.77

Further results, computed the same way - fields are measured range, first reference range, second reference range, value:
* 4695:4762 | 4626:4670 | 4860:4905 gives 0.66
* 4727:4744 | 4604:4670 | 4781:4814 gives 1.00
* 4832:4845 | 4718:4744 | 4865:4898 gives -0.59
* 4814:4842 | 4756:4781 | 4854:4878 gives -2.65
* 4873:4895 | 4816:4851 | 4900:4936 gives 0.75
